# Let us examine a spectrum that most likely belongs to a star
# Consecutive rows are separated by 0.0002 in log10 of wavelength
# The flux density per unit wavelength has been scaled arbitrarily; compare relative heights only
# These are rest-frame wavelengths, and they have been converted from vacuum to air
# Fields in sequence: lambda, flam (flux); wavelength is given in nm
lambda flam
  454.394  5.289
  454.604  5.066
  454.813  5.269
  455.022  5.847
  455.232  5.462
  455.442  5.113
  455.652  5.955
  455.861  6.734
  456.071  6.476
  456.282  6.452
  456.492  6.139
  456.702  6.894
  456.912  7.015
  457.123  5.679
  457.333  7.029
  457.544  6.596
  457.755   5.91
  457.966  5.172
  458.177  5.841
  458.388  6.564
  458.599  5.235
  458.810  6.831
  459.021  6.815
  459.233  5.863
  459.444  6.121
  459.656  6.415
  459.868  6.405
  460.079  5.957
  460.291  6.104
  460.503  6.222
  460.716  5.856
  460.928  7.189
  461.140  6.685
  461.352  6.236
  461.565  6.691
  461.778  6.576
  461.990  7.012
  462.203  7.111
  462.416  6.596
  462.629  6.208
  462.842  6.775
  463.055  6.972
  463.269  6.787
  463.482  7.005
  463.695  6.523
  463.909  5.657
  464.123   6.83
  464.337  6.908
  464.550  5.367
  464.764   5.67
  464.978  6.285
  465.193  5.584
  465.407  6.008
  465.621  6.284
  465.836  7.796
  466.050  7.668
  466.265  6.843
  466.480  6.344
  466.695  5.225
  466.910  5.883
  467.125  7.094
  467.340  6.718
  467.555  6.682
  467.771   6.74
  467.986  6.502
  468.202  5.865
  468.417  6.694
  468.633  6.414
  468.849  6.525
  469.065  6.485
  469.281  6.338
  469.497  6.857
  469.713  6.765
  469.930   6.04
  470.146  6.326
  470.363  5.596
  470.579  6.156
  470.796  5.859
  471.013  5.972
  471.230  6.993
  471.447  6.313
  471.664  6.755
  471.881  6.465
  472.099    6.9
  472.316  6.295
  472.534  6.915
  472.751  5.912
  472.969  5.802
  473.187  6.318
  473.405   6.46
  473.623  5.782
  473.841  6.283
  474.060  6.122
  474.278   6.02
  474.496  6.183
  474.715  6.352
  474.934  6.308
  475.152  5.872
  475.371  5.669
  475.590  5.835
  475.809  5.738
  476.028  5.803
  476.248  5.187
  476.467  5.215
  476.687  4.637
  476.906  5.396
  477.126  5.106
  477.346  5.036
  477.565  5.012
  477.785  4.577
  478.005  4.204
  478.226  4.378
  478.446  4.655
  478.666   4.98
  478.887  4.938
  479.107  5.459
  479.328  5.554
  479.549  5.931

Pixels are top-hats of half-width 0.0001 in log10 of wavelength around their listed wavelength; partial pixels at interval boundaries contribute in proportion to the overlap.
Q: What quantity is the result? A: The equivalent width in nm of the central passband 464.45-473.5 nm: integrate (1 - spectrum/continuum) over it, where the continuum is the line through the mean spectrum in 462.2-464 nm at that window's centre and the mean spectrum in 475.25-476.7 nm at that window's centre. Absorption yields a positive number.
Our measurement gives -0.42 nm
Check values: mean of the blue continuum 6.61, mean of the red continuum 5.49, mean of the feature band 6.37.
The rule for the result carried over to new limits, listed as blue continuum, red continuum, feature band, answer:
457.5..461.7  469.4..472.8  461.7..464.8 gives -0.13 nm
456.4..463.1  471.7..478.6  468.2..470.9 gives -0.17 nm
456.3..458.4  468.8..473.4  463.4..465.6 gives 0.05 nm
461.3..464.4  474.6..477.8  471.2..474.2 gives -0.30 nm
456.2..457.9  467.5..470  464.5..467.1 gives 0.07 nm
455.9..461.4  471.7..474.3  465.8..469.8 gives -0.18 nm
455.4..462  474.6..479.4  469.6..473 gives -0.45 nm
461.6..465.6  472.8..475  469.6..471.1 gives 0.03 nm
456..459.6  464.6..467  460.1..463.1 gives -0.13 nm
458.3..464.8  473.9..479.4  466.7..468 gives -0.10 nm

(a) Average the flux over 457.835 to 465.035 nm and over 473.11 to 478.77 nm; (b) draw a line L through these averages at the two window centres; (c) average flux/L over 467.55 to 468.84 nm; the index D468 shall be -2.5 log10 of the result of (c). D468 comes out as -0.088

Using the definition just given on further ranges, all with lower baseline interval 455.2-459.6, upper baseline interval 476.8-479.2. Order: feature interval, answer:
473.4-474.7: -0.193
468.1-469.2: -0.169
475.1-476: -0.148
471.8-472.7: -0.249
